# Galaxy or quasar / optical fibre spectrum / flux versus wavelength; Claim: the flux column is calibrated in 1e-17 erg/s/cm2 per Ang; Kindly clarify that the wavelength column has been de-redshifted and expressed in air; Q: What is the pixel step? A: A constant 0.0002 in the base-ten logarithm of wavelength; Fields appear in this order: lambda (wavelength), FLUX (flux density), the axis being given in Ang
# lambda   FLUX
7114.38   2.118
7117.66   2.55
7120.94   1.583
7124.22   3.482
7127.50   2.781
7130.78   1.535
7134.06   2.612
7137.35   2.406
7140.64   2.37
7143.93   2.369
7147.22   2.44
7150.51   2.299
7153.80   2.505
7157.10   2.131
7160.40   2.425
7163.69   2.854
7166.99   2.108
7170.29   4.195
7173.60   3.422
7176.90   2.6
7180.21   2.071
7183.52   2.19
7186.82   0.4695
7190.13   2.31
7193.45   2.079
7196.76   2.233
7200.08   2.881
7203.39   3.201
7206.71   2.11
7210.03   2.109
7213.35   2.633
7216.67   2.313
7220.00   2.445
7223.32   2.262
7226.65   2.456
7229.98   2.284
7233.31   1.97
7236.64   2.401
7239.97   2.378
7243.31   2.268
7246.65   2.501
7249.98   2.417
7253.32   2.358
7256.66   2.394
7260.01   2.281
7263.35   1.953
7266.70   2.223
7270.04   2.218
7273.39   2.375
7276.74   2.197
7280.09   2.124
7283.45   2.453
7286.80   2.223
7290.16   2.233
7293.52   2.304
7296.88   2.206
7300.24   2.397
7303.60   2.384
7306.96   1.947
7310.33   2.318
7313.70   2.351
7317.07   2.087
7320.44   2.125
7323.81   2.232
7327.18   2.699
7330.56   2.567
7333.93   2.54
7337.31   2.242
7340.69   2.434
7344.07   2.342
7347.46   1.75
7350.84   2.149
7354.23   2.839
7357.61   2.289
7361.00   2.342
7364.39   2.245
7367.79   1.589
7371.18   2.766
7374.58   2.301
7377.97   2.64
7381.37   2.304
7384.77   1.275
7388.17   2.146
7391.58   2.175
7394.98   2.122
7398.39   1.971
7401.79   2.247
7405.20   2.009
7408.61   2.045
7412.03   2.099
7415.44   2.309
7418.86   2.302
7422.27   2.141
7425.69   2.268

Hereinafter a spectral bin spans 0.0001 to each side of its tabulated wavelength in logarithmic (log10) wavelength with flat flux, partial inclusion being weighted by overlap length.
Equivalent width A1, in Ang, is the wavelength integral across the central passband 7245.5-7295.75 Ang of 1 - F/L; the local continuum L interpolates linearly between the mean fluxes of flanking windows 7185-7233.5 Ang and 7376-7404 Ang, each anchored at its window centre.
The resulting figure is -1.6 Ang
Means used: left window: 2.26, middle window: 2.28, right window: 2.11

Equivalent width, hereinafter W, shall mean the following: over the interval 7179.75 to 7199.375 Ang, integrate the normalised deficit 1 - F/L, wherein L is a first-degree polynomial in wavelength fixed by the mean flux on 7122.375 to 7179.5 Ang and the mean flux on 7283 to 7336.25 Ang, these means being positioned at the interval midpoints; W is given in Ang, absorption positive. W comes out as 4.7 Ang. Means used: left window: 2.61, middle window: 1.93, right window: 2.31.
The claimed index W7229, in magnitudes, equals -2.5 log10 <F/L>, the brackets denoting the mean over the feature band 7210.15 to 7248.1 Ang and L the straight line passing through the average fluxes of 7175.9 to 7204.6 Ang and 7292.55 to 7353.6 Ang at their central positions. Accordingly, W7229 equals -0.06 mag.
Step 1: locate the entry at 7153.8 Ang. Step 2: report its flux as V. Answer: 2.505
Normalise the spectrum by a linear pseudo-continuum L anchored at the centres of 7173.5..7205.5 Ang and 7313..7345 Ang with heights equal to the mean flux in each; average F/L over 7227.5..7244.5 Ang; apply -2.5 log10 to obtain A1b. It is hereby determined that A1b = 0.02 mag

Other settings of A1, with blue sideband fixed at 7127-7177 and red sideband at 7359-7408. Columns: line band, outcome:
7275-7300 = 0.7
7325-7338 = -1.6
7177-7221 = 4.1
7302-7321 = 0.6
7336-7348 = 0.0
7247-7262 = 0.1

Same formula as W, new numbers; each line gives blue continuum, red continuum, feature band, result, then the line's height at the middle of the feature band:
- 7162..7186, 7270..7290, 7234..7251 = 0.4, 2.42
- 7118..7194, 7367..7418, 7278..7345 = -2.2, 2.24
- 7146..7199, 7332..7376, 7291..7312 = 0.6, 2.33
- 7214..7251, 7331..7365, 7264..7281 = 0.9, 2.34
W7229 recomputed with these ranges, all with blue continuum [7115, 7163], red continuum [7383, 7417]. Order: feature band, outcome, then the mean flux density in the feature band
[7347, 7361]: -0.10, 2.31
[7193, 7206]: -0.13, 2.61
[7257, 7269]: 0.02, 2.18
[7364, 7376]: -0.07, 2.22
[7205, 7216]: 0.00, 2.29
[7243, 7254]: -0.07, 2.4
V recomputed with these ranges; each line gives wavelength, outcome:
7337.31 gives 2.242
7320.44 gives 2.125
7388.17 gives 2.146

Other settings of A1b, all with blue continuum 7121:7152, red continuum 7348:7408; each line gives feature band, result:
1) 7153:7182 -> -0.13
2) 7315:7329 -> -0.02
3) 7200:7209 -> -0.13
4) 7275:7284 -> 0.03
